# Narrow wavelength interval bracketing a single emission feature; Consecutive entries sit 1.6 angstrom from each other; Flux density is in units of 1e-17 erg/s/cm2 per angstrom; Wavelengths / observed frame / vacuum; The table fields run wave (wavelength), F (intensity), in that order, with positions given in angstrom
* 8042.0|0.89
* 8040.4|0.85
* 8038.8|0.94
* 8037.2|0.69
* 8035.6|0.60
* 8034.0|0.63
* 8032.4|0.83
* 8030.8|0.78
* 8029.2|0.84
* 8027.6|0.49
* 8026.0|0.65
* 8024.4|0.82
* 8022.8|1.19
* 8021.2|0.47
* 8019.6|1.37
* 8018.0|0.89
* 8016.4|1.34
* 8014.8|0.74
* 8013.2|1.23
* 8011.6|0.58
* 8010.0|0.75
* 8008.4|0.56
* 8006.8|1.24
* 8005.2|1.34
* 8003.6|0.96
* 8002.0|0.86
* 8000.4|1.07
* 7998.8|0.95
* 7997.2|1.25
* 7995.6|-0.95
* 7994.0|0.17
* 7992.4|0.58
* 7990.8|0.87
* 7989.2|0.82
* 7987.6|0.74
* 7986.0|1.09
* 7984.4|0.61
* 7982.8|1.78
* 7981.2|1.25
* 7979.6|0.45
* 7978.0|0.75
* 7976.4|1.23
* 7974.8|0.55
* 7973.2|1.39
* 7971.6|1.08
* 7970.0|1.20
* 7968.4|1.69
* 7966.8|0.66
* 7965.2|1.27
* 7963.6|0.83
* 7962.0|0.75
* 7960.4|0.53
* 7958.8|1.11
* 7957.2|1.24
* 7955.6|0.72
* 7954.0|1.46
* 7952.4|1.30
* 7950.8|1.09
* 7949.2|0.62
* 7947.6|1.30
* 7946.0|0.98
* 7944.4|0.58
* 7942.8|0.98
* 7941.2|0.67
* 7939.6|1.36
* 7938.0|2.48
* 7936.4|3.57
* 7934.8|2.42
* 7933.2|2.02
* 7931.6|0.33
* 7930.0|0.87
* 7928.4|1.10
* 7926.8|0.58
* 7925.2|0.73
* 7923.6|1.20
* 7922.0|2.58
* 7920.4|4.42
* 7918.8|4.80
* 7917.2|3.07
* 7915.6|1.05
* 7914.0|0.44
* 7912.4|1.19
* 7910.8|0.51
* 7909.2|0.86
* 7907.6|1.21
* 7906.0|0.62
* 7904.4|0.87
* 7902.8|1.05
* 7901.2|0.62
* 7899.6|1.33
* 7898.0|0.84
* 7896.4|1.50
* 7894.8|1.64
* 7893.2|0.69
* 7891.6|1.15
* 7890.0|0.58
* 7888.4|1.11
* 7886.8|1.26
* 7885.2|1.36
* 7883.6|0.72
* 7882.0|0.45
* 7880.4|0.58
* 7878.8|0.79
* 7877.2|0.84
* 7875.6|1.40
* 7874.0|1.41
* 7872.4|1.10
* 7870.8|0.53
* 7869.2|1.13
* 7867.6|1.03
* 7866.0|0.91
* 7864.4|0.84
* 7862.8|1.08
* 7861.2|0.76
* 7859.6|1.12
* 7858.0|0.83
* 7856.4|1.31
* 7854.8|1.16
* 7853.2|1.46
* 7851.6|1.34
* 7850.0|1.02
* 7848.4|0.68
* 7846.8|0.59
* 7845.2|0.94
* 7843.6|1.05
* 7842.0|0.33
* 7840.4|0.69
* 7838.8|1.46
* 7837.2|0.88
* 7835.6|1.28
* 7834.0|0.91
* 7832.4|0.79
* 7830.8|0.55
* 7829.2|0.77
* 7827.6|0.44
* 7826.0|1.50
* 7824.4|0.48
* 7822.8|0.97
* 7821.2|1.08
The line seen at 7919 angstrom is [S II]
